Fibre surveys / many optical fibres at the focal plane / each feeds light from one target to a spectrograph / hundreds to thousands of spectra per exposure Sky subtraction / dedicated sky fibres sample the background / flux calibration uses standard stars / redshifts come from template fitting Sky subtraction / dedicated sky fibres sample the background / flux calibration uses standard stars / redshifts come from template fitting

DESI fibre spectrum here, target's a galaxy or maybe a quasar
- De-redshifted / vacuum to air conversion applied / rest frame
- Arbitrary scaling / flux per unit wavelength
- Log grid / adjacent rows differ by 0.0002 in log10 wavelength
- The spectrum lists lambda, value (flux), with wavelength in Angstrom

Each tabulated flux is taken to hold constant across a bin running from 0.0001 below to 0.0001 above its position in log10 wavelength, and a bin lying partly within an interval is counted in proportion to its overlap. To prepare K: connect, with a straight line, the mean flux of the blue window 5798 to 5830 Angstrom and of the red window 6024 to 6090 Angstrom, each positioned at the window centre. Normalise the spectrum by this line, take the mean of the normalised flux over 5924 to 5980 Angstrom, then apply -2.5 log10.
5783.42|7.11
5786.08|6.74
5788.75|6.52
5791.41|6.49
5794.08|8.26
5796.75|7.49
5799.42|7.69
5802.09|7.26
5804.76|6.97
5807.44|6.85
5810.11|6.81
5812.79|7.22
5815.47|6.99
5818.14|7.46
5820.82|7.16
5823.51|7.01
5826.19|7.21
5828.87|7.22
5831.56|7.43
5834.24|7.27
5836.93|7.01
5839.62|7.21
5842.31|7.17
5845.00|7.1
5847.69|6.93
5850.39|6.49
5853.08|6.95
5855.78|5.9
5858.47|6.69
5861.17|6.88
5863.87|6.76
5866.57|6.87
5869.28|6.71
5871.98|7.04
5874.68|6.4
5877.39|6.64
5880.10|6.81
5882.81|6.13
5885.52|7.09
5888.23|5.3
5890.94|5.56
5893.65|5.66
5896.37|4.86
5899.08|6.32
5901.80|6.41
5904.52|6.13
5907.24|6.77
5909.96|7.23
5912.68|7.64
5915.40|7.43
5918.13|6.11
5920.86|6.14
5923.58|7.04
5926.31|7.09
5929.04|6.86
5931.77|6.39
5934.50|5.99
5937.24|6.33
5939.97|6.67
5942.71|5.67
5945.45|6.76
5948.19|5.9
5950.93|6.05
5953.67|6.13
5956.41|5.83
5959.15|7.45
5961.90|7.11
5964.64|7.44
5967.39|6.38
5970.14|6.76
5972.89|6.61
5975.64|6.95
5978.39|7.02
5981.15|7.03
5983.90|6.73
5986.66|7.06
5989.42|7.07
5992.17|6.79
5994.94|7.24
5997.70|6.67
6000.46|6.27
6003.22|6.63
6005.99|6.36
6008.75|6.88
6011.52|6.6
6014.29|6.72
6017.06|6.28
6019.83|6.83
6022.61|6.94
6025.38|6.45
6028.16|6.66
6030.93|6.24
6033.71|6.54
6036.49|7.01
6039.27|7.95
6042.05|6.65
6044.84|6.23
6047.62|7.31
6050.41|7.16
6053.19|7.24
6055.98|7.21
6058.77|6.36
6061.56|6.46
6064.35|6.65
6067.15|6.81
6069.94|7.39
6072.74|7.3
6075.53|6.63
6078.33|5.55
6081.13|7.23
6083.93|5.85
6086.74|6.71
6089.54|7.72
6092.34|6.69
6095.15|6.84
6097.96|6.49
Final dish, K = 0.059 mag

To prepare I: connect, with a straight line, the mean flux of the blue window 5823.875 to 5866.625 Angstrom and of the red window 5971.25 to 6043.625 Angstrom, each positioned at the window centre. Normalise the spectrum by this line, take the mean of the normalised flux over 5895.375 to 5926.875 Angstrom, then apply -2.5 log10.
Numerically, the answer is 0.04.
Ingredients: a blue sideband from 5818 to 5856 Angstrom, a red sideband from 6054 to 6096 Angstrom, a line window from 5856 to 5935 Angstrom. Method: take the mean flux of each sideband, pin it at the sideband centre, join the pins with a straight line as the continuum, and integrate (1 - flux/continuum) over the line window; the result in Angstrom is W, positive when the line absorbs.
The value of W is 5.3 Angstrom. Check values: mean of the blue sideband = 7.05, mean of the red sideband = 6.77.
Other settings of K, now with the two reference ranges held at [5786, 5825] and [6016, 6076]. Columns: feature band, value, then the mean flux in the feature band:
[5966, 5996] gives 0.01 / 6.87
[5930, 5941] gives 0.10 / 6.36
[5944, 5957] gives 0.13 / 6.15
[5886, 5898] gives 0.27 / 5.5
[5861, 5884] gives 0.06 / 6.69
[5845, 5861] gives 0.07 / 6.66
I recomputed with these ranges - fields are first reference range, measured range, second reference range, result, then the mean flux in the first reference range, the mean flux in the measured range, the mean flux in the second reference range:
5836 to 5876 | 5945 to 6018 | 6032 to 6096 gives 0.02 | 6.81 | 6.7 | 6.84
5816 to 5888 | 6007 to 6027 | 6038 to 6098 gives 0.03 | 6.88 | 6.66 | 6.84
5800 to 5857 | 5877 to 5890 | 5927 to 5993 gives 0.09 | 7.04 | 6.35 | 6.63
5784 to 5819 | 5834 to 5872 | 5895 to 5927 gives 0.00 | 7.13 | 6.85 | 6.59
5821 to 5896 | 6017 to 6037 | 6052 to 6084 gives 0.02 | 6.7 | 6.62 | 6.76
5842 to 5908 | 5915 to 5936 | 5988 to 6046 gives -0.01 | 6.45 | 6.59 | 6.72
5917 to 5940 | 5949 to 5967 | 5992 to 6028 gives -0.01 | 6.51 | 6.63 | 6.66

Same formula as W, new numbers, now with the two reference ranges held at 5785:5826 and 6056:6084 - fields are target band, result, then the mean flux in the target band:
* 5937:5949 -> 1.09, 6.28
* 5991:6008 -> 0.35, 6.67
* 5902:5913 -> 0.22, 6.82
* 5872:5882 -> 0.52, 6.64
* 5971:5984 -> -0.06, 6.88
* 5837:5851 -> 0.12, 7.01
